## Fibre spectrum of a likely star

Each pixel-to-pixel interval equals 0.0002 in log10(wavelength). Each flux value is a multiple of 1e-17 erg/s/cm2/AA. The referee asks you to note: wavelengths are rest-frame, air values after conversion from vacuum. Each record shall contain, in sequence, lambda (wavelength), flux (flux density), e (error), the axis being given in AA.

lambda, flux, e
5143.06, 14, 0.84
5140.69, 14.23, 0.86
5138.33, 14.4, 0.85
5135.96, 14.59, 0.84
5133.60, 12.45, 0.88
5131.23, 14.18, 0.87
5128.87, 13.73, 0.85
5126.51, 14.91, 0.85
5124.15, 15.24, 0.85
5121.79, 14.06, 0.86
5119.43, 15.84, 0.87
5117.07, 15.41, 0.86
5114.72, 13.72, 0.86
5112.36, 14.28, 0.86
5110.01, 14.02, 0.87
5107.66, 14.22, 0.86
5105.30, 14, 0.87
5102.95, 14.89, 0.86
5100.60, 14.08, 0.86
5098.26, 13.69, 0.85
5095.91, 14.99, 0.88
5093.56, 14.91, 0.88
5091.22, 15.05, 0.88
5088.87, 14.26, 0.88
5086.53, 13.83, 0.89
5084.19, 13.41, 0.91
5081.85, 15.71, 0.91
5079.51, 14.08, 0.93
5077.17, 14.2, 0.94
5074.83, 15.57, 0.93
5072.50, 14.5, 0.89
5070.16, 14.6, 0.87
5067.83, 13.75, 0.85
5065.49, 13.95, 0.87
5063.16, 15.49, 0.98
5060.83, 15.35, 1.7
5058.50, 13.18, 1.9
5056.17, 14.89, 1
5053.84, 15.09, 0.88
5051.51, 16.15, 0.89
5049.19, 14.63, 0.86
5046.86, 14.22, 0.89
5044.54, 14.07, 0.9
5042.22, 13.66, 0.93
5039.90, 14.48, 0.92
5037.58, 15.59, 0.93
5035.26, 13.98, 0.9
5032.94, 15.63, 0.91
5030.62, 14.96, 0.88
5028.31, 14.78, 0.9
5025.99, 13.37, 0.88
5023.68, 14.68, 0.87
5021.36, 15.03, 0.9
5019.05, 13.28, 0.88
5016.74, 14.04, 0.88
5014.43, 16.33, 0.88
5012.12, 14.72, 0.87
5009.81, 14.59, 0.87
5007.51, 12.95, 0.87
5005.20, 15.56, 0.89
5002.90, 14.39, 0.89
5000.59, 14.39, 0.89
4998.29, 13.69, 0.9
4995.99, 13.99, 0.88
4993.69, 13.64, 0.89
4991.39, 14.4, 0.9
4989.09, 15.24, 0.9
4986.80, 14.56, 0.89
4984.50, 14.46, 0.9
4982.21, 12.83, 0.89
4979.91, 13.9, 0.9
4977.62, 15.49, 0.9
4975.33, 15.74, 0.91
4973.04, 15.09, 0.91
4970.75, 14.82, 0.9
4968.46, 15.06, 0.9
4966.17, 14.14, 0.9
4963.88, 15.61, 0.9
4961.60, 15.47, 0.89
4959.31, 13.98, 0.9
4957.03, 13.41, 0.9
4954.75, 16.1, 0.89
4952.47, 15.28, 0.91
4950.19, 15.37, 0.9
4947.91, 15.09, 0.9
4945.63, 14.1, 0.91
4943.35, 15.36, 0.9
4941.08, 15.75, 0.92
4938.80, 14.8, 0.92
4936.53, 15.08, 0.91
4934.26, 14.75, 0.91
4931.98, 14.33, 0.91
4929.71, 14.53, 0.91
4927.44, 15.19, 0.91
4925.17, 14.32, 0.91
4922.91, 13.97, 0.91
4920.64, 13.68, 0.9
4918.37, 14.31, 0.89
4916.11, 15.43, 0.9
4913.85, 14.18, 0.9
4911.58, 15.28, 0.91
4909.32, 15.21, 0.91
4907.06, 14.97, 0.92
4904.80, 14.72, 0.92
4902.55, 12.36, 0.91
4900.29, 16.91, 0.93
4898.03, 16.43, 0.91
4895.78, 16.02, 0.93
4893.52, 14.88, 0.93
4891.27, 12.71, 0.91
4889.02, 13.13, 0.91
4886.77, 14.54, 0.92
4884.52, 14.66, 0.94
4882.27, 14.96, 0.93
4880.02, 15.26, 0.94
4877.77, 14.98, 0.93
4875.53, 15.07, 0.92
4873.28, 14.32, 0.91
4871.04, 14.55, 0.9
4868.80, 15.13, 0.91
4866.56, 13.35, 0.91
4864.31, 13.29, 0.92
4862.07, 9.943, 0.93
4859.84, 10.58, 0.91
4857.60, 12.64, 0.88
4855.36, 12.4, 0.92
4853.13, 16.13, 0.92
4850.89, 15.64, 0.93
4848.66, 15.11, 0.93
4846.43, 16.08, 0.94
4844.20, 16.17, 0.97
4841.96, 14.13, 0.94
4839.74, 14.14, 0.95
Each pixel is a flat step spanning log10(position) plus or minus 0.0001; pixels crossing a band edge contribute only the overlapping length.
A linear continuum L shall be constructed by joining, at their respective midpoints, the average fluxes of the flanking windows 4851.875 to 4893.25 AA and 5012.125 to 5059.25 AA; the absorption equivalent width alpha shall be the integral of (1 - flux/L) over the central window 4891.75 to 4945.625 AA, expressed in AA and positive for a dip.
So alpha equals -3.2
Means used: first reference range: 13.8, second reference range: 14.6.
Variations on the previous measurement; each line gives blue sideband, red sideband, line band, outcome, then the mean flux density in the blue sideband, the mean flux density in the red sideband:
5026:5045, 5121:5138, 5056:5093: -0.2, 14.6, 14.2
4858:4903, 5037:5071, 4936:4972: -1.6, 14.2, 14.6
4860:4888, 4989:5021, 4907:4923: -0.6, 14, 14.4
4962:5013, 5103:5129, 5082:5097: 0.0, 14.5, 14.5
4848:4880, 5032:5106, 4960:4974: -0.8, 13.8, 14.6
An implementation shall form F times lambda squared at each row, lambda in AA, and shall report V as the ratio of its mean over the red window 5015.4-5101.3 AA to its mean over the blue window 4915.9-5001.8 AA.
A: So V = 1.03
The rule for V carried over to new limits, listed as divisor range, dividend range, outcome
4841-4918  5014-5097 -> 1.08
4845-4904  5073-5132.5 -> 1.11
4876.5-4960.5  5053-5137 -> 1.05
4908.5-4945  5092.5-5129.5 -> 1.06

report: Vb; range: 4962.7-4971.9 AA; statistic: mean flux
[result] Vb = 14.9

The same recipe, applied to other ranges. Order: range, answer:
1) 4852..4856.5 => 14.2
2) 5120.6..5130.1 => 14.5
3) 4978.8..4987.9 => 13.9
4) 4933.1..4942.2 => 15.1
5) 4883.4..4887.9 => 14.6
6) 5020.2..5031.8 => 14.6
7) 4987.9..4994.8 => 14.4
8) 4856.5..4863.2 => 11.1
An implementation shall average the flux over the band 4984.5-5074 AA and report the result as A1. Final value 14.5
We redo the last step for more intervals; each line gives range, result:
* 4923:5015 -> 14.7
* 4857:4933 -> 14.3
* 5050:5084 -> 14.7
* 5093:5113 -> 14.3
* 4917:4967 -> 14.8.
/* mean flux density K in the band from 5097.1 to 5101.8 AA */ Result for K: 13.9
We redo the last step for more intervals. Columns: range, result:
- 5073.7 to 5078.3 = 14.9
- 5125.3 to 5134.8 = 13.8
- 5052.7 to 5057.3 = 15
